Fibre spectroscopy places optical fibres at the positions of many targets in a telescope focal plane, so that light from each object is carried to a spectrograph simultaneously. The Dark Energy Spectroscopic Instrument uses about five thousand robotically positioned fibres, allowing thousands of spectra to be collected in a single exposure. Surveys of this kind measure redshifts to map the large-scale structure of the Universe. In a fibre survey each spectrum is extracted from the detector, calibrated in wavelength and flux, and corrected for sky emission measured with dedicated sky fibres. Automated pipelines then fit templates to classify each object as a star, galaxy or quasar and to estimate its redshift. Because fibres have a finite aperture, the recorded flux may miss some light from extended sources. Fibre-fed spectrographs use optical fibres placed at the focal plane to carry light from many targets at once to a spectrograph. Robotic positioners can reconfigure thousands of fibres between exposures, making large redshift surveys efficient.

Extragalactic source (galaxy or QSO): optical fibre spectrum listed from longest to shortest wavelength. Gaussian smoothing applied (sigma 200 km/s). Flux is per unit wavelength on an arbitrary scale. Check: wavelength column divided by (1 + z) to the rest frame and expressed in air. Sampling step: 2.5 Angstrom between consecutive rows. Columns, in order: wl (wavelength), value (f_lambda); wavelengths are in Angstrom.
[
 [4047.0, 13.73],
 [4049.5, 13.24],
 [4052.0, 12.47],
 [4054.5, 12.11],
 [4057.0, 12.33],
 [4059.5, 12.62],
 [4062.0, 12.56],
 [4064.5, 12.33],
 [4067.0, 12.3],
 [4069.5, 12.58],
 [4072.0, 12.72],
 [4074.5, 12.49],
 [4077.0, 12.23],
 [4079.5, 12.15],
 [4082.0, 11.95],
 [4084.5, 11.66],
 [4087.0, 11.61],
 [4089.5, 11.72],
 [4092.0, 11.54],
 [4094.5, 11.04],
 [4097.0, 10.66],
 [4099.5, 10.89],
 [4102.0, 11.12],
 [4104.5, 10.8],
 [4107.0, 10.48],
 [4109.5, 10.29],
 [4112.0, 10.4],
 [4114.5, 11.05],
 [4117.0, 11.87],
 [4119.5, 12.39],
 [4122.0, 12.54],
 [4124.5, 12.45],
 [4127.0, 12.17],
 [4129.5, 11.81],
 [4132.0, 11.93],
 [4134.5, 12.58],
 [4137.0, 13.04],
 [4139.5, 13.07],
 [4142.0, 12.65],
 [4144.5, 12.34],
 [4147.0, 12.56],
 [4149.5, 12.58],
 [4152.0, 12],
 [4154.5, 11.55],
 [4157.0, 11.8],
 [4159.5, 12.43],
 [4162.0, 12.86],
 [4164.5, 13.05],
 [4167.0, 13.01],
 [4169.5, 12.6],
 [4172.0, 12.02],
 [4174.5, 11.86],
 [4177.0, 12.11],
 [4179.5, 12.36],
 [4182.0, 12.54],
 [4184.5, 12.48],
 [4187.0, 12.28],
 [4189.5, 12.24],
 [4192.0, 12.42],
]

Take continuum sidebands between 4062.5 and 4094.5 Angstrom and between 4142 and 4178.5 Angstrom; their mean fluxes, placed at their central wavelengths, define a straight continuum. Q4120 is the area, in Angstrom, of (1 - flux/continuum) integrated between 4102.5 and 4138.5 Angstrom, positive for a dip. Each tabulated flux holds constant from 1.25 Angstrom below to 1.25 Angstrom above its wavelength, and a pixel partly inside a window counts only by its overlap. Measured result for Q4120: 1.5 Angstrom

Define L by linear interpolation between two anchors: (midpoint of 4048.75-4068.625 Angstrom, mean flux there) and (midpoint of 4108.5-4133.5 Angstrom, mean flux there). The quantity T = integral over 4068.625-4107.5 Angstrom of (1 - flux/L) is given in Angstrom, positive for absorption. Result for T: 1.6 Angstrom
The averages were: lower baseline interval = 12.5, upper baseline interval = 11.7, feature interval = 11.6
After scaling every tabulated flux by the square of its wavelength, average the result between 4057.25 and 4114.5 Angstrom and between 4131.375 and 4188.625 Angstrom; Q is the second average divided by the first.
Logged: 1.11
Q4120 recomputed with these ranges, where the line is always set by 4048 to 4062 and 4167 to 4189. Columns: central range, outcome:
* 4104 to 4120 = 1.9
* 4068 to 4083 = 0.2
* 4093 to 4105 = 1.5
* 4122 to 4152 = -0.1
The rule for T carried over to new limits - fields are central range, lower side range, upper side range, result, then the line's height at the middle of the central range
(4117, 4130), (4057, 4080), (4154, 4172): 0.2 Angstrom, 12.5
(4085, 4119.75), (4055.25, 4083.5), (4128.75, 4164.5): 3.6 Angstrom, 12.4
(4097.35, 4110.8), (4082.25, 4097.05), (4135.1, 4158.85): 1.1 Angstrom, 11.7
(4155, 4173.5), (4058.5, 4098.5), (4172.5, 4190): -0.4 Angstrom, 12.2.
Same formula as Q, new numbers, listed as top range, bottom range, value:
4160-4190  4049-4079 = 1.05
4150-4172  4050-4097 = 1.07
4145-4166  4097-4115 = 1.18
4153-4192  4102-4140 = 1.08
